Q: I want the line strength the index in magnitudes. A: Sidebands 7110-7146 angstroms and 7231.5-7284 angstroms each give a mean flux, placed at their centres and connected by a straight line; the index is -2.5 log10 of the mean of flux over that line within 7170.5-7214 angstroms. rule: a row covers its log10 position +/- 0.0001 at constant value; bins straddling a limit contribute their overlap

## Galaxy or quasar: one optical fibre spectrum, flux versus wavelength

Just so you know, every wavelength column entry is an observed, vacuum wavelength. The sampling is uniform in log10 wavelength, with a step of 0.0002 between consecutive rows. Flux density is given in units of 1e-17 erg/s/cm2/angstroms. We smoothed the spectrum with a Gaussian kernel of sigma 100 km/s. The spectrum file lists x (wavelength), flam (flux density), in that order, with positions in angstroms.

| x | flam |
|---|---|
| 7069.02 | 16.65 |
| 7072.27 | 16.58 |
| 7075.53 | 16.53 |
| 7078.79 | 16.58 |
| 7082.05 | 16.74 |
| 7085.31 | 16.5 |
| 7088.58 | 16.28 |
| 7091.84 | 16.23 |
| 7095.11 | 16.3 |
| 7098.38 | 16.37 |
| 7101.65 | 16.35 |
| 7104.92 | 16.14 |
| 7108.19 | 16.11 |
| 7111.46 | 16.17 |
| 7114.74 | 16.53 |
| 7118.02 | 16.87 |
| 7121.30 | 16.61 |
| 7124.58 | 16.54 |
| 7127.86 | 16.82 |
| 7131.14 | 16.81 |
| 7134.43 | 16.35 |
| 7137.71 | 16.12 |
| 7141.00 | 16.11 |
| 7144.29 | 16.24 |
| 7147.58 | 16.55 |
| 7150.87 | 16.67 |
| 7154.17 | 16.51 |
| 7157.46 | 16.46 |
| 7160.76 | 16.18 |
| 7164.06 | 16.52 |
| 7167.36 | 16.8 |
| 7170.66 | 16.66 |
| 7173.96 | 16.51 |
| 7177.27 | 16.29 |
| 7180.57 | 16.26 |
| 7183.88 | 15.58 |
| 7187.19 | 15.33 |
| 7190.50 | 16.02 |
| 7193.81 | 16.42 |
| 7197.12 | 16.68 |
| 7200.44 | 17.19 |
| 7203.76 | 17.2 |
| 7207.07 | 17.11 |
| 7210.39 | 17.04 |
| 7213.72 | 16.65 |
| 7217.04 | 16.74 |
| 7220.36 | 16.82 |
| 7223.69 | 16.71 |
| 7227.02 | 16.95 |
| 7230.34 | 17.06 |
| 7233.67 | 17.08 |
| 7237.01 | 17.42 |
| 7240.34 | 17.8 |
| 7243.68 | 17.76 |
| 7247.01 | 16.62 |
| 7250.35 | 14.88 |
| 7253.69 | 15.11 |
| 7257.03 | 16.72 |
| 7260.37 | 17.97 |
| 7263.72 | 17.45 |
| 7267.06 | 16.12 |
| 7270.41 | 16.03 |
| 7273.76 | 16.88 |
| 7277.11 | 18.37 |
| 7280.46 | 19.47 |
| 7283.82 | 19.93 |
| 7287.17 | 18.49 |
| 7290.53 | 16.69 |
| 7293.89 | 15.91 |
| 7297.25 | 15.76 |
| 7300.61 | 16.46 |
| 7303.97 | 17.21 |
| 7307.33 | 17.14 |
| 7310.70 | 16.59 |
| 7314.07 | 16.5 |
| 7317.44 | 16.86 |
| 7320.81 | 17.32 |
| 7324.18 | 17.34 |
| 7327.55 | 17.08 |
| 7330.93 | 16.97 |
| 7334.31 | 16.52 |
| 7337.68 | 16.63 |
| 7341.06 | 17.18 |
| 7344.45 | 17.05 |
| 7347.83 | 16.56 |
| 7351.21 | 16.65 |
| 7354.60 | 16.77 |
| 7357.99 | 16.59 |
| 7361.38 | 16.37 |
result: 0.02 mag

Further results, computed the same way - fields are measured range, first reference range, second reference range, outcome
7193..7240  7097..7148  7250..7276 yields -0.031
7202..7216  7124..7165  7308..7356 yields -0.026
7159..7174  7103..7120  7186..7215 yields 0.000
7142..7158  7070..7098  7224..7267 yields 0.010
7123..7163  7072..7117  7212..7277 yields 0.005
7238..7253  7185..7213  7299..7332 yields 0.003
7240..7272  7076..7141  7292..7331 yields 0.004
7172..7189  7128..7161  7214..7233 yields 0.041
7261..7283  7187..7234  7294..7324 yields -0.049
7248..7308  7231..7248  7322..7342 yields 0.010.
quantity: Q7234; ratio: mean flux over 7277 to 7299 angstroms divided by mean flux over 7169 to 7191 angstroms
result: 1.1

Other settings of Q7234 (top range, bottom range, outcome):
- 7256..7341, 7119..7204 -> 1.04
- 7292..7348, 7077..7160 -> 1.02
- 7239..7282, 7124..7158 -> 1.03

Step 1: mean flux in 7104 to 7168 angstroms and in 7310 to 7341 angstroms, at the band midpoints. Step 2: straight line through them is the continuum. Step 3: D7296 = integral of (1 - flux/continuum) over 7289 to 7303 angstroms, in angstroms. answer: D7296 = 0.5 angstroms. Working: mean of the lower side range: 16.5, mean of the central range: 16.3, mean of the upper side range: 16.9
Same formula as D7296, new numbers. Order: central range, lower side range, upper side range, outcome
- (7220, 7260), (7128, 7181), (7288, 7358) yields -0.39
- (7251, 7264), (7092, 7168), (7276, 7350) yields 0.27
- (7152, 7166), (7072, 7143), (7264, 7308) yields 0.20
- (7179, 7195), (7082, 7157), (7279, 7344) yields 0.74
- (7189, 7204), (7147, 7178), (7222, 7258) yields -0.04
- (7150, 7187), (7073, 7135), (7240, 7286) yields 0.92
